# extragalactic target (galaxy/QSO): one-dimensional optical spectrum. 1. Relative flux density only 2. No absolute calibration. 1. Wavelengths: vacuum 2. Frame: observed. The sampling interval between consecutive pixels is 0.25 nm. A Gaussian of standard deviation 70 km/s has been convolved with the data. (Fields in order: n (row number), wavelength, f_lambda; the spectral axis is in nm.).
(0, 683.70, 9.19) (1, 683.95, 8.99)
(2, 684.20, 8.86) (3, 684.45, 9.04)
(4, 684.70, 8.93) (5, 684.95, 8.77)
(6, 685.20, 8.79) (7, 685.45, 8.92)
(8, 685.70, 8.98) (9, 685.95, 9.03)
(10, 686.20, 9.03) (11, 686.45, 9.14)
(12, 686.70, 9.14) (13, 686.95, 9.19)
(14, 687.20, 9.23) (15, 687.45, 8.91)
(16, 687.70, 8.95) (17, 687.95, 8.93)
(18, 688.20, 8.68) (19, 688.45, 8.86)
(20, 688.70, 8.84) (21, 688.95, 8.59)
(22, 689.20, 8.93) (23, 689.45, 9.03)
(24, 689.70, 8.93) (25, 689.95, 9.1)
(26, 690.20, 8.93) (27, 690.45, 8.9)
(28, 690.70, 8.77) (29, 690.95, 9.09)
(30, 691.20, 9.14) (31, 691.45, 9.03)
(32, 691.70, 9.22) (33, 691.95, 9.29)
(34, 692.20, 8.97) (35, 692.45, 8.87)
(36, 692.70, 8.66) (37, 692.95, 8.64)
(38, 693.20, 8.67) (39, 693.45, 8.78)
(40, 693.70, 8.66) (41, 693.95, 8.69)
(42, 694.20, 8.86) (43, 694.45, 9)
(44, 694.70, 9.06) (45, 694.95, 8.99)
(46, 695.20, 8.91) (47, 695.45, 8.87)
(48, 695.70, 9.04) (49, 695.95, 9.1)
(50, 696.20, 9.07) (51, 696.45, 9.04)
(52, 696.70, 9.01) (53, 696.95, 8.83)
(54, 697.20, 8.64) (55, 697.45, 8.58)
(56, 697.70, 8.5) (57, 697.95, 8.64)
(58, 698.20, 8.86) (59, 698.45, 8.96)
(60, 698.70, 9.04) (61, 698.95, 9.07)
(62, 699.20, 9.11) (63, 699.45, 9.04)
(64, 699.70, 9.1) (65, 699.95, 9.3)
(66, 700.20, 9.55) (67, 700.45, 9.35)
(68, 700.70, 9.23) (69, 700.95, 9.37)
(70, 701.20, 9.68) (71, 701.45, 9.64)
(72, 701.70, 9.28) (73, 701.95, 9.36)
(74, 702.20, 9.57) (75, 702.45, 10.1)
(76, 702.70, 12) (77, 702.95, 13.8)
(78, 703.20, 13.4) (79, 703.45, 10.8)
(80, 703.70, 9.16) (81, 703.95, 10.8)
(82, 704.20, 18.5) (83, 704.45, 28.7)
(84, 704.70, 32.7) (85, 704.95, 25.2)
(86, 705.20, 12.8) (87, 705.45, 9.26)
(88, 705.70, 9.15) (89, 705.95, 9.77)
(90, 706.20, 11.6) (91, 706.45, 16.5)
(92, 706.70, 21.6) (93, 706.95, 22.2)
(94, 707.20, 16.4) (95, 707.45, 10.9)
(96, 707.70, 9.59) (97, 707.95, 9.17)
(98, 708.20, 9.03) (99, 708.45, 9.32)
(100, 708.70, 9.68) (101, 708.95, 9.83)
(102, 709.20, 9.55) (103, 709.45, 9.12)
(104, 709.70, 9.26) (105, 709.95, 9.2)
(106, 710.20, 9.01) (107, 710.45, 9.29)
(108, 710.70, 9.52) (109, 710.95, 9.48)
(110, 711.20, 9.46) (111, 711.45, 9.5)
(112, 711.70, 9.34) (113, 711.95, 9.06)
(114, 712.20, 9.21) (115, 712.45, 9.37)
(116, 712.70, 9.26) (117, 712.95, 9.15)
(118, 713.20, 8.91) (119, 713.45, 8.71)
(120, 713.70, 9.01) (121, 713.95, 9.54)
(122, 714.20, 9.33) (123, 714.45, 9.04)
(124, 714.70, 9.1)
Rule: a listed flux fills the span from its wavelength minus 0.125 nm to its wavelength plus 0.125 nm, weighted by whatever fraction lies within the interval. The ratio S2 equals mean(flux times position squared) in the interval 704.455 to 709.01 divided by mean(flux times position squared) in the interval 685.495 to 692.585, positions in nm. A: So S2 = 1.7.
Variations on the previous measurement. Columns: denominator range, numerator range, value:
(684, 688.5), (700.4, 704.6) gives 1.41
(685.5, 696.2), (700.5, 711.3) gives 1.44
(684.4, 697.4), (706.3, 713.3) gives 1.27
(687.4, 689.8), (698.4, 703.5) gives 1.16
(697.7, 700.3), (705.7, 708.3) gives 1.53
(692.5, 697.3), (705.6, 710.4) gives 1.36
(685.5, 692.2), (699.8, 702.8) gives 1.12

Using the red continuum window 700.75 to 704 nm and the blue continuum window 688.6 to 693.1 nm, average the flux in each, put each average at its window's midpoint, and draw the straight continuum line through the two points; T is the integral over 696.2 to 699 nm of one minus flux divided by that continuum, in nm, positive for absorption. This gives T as 0.29 nm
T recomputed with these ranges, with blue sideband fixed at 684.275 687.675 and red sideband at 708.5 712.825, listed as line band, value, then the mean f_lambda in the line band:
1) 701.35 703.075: -0.244 nm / 10.5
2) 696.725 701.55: 0.063 nm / 9.07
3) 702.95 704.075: -0.254 nm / 11.3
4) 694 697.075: 0.056 nm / 8.97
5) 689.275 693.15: 0.049 nm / 8.96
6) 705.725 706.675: -0.399 nm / 13.2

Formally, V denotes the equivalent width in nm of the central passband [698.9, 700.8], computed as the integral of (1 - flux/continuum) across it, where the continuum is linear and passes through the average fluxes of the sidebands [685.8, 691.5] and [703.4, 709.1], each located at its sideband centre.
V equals 0.50 nm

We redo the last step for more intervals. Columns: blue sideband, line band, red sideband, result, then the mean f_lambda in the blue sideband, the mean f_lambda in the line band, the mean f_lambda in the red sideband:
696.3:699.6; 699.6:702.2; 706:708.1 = 0.313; 8.87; 9.4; 14.5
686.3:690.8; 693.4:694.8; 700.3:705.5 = 0.244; 8.95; 8.84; 13.5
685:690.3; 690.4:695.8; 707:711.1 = 0.197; 8.96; 8.91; 10.1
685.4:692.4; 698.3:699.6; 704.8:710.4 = 0.205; 8.99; 9.04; 12.2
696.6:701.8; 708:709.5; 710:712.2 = -0.024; 9.08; 9.42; 9.32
